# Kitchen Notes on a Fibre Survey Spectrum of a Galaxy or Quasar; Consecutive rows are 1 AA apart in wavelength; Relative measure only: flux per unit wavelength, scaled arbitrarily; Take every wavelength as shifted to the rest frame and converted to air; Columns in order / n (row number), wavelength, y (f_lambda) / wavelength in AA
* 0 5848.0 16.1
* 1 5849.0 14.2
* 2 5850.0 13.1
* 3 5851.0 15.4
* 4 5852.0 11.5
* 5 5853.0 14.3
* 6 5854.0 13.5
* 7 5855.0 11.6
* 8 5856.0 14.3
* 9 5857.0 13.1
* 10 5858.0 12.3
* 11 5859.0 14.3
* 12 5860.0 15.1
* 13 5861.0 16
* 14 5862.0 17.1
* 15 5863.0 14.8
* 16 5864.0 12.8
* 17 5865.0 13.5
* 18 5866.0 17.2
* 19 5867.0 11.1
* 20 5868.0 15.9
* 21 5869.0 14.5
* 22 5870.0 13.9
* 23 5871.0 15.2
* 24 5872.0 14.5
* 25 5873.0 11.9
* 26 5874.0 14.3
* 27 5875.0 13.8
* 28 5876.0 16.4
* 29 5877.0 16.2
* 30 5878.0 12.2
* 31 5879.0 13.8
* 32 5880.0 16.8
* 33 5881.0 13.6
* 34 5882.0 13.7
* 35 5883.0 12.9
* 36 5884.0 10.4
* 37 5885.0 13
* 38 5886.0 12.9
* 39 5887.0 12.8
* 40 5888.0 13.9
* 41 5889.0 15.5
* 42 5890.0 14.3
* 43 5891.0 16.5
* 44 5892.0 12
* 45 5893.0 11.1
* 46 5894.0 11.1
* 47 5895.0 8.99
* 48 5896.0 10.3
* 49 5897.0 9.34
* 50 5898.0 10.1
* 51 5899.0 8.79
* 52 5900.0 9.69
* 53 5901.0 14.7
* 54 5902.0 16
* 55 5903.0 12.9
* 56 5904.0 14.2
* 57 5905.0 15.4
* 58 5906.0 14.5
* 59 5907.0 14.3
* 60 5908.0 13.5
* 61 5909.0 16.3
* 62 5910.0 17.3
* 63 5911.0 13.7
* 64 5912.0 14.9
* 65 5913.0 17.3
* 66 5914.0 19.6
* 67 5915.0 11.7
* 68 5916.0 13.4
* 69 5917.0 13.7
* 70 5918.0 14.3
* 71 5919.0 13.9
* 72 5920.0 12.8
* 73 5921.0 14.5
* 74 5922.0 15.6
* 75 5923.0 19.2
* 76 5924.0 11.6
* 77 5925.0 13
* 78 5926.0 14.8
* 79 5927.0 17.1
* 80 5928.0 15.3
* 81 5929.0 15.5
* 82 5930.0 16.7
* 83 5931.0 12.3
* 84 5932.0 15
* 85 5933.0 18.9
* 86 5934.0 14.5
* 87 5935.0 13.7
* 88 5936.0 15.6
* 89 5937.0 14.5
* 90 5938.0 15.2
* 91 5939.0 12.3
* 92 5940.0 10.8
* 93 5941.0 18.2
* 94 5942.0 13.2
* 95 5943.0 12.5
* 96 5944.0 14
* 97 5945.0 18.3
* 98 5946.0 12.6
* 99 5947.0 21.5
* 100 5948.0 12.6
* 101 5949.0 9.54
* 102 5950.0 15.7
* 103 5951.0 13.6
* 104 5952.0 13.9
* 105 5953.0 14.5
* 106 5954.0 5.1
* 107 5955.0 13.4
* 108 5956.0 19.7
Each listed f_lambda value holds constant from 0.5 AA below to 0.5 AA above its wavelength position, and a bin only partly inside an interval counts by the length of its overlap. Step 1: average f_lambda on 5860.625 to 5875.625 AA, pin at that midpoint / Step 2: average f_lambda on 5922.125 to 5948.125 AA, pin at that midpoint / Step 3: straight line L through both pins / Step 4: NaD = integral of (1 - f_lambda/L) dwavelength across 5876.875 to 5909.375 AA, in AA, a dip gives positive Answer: 3.6 AA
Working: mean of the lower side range 14.4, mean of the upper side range 15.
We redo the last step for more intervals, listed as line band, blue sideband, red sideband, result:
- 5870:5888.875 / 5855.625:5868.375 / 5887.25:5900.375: -1.3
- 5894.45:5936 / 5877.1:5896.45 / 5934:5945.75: -1.2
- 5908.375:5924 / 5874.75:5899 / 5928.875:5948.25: -1.2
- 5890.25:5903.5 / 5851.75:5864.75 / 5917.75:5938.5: 2.6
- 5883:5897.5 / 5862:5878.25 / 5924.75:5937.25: 2.3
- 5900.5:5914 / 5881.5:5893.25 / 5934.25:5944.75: -1.5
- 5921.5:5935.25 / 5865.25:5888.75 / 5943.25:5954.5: -1.5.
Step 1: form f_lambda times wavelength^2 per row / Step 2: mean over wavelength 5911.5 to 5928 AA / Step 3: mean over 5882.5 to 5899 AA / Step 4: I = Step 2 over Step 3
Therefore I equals 1.2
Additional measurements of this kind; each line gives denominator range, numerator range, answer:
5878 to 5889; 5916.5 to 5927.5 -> 1.10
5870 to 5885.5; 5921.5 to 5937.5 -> 1.11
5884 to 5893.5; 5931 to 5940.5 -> 1.09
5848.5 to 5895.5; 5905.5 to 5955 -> 1.08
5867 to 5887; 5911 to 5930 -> 1.09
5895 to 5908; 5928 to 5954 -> 1.18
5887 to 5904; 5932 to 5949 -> 1.22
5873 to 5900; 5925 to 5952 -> 1.17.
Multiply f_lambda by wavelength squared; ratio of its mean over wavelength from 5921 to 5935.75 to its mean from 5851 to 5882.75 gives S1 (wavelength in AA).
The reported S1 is 1.1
